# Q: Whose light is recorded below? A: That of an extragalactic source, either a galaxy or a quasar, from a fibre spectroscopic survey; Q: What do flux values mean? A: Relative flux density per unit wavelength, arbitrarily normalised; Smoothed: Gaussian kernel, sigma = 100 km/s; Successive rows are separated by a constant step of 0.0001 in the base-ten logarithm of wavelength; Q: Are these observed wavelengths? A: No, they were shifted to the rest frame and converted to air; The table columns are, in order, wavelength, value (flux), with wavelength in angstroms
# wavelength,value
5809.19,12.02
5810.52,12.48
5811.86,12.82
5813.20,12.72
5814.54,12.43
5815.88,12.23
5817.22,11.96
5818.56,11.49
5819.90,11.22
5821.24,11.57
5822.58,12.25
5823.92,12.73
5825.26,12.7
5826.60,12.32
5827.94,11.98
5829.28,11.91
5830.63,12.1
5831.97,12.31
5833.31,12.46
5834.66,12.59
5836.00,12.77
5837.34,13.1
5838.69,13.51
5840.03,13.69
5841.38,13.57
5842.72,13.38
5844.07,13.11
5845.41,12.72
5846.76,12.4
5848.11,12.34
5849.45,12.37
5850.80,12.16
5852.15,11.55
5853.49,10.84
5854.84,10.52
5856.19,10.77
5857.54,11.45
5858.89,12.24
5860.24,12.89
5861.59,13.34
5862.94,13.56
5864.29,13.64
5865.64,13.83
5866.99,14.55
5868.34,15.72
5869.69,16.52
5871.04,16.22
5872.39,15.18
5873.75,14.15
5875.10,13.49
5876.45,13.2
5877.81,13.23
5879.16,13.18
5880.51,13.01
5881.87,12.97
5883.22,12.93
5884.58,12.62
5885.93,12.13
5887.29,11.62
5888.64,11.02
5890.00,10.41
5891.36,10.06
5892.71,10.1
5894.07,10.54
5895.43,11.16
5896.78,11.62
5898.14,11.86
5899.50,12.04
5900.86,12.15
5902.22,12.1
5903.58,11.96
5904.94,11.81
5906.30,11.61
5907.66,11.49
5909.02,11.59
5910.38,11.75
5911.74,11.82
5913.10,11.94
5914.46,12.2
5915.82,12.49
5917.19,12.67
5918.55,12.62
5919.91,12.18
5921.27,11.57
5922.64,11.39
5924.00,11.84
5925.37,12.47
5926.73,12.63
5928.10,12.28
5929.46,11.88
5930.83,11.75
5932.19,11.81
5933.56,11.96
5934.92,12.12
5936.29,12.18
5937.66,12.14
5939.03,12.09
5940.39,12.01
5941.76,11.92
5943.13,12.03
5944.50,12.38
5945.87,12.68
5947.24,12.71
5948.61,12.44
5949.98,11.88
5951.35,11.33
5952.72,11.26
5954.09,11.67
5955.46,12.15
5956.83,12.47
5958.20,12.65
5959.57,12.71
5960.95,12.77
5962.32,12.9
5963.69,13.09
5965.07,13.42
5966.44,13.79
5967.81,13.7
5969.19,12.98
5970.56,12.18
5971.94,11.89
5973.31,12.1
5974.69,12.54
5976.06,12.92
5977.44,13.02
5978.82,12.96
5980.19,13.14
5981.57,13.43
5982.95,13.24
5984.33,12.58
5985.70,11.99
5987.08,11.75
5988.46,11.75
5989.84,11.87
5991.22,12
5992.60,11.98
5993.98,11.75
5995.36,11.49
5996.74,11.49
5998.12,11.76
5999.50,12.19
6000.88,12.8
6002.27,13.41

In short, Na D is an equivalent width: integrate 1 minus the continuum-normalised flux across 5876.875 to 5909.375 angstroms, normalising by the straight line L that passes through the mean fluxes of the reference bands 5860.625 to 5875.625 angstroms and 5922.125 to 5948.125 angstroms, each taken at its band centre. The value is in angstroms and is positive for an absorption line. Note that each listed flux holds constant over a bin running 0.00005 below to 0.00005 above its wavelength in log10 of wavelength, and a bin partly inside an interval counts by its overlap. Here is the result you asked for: 4.4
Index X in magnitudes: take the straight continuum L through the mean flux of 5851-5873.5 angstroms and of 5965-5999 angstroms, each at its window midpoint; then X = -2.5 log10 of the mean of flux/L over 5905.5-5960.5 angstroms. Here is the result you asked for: 0.06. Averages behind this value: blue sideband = 13.3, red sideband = 12.5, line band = 12.1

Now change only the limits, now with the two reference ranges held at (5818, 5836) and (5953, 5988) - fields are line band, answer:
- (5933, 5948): 0.03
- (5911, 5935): 0.04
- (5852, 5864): 0.03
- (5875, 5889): -0.03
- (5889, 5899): 0.15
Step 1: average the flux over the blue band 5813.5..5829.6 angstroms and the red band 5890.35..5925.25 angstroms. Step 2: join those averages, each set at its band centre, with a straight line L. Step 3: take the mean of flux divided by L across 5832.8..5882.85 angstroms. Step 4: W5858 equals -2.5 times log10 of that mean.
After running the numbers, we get -0.106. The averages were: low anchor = 12.1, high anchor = 11.7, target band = 13.1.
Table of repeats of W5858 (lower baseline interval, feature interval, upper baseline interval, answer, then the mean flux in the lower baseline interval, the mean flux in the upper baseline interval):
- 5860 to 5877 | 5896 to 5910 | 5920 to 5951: 0.12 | 14.4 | 12.1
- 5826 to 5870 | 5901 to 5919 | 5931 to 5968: 0.05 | 12.8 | 12.4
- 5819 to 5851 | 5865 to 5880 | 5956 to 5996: -0.15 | 12.6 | 12.6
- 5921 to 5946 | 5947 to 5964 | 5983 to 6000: -0.03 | 12.1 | 11.9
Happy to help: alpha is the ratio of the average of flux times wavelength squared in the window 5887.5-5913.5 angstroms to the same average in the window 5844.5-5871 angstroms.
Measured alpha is 0.90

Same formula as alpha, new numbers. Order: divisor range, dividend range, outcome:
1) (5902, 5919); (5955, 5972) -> 1.09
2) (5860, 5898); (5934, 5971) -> 0.99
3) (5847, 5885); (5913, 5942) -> 0.94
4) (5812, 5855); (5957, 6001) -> 1.06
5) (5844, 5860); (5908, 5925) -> 1.04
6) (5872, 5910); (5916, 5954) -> 1.01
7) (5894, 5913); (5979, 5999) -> 1.07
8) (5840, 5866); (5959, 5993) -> 1.06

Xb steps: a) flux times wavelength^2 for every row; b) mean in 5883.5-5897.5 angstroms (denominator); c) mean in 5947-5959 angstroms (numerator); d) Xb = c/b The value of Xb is 1.1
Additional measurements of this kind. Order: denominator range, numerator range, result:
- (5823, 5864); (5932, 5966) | 1.02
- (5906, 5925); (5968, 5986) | 1.09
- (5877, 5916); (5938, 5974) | 1.07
